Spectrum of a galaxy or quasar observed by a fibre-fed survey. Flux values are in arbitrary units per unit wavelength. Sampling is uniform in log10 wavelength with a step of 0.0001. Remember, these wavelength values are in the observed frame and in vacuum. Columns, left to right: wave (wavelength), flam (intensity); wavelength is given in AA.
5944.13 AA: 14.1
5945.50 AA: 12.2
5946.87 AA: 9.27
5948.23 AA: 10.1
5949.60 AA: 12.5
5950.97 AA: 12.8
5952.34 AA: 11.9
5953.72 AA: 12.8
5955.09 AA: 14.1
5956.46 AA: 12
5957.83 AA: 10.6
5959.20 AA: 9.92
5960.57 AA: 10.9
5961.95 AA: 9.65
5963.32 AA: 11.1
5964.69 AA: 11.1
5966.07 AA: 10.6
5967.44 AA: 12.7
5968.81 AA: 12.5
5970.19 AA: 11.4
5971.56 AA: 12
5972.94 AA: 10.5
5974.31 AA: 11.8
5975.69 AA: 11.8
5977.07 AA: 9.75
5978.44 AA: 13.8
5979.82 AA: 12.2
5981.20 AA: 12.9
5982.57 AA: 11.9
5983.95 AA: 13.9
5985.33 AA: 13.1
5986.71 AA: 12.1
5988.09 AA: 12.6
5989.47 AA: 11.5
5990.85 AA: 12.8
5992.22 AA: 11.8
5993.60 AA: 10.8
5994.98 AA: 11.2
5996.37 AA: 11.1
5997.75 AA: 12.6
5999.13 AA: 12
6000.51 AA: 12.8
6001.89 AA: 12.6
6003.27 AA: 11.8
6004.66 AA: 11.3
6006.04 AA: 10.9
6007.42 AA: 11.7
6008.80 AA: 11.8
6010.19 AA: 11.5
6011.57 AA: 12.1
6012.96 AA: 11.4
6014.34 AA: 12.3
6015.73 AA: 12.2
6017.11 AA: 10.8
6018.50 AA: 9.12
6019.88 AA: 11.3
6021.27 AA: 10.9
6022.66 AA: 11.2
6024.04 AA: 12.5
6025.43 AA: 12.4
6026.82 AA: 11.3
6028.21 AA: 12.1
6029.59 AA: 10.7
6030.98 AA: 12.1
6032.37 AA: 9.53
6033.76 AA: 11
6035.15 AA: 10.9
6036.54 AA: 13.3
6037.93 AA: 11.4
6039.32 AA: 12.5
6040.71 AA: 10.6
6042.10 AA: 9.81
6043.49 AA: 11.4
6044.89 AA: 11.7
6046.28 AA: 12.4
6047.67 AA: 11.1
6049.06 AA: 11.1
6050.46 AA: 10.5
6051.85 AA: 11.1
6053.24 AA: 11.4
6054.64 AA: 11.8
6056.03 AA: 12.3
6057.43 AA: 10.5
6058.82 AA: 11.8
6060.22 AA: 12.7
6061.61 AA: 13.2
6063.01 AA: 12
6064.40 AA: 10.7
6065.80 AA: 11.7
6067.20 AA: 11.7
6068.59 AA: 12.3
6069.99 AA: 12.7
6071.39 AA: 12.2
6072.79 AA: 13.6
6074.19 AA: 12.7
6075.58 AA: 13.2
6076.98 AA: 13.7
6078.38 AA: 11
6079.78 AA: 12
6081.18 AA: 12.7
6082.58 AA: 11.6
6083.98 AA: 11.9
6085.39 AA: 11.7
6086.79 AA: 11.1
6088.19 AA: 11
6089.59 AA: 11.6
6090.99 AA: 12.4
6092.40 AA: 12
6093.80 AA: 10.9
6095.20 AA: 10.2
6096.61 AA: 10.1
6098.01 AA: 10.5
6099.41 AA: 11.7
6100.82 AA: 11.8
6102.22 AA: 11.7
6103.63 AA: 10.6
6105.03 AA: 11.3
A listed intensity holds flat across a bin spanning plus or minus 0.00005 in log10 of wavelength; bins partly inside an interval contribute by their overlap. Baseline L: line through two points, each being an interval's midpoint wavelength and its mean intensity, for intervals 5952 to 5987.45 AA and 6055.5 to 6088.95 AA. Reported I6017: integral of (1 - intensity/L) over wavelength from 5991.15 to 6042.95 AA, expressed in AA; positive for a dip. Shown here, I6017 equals 1.9 AA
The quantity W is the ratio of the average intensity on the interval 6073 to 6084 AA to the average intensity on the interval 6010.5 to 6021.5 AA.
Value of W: 1.1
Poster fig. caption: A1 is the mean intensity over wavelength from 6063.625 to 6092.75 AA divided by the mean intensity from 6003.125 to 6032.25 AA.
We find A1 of 1.05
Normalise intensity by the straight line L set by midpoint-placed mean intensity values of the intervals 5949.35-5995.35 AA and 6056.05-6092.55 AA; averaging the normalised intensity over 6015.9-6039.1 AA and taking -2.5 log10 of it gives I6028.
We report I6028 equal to 0.059 mag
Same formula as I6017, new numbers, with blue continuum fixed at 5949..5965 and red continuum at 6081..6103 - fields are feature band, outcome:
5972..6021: -1.1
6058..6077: -1.6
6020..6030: -0.1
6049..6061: 0.0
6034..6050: 0.0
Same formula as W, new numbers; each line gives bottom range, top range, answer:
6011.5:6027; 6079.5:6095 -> 1.02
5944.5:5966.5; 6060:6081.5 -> 1.09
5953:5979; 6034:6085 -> 1.03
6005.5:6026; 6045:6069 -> 1.02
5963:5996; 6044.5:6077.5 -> 1.01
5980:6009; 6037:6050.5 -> 0.94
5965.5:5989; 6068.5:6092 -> 1.01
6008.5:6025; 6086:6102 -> 0.98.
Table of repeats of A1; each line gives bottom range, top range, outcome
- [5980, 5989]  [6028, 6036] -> 0.87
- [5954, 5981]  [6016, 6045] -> 0.98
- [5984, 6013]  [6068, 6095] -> 1.01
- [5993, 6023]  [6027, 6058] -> 0.98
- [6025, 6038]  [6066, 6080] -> 1.09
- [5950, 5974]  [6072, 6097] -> 1.03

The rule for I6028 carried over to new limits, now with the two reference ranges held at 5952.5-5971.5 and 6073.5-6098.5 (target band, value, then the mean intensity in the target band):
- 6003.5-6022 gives 0.02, 11.3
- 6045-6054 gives 0.03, 11.3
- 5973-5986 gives -0.07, 12.3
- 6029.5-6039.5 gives 0.02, 11.4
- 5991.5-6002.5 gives -0.03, 11.9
